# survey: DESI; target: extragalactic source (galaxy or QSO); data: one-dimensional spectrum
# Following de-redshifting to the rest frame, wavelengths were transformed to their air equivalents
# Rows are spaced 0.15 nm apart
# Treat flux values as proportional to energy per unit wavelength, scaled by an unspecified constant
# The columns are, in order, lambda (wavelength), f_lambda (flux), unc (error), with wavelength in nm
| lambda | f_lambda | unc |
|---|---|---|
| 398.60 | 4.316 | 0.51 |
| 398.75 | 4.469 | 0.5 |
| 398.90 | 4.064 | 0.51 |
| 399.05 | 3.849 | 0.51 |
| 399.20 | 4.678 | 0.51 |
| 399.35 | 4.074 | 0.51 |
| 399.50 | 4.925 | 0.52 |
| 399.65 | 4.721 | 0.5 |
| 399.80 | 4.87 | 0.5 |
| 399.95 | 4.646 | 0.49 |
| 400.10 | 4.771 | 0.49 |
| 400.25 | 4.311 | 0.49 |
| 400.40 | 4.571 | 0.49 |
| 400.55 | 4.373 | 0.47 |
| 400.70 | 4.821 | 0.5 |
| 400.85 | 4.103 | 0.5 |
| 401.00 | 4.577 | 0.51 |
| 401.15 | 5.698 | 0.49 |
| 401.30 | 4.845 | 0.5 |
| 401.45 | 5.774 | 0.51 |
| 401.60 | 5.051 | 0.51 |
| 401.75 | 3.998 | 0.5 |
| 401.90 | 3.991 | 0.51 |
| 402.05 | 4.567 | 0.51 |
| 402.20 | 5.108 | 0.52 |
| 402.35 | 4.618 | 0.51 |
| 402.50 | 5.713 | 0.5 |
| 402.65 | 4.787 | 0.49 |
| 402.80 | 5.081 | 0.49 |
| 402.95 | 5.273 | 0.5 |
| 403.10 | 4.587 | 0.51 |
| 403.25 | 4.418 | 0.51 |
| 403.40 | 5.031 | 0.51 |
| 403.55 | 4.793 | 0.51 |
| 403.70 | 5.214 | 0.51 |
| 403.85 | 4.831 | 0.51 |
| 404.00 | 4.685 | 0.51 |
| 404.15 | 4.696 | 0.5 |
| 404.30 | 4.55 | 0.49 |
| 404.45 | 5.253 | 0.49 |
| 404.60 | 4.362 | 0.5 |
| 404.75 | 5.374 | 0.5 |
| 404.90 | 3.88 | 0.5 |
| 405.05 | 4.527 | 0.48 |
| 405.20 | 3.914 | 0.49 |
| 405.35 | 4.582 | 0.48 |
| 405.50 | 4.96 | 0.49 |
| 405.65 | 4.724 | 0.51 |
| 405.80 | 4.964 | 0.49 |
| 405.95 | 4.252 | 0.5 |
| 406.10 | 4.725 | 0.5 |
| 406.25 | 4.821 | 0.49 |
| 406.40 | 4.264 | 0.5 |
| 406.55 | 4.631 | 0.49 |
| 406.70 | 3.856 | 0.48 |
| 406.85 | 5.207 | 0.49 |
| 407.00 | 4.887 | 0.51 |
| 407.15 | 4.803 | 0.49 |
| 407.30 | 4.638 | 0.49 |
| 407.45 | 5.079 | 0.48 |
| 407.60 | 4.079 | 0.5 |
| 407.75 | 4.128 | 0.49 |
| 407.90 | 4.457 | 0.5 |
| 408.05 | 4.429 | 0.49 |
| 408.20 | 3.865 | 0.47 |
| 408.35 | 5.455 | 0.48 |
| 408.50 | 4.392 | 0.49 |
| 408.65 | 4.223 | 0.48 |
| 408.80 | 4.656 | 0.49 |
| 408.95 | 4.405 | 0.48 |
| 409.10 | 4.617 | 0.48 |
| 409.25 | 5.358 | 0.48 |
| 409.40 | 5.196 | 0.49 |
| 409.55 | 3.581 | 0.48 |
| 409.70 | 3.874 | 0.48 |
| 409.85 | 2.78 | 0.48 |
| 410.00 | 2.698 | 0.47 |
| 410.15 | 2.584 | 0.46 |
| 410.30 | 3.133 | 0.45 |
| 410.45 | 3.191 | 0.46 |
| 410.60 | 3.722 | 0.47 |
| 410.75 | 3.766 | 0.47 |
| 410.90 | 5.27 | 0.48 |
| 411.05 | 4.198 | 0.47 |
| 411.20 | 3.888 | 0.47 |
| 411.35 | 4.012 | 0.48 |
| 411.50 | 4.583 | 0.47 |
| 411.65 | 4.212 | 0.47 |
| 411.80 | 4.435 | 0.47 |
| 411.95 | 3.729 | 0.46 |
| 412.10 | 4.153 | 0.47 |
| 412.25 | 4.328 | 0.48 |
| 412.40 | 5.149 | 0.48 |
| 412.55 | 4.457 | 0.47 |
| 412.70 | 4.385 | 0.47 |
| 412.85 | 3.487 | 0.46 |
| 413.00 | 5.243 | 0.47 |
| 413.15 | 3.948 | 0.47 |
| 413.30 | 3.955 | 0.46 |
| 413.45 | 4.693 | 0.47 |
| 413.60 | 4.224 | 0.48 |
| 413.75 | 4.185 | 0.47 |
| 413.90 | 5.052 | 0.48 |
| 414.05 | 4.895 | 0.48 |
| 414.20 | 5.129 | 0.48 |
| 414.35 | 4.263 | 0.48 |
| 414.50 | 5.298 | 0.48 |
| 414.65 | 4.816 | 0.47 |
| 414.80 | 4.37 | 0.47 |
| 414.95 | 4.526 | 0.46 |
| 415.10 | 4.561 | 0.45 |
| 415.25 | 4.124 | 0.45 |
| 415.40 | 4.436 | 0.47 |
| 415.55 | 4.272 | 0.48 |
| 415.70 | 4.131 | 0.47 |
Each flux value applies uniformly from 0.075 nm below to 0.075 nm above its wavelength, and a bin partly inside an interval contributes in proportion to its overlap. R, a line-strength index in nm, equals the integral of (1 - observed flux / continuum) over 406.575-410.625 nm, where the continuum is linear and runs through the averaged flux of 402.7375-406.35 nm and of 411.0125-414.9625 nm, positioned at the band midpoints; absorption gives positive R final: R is 0.34 nm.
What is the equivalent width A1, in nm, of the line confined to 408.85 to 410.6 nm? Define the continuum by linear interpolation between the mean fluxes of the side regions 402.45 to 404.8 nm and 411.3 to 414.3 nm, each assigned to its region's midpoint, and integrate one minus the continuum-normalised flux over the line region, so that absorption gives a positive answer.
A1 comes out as 0.31 nm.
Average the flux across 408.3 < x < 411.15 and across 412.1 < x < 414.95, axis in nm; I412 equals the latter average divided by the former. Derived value 1.12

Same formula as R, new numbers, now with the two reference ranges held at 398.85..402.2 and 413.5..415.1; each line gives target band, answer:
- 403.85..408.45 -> 0.035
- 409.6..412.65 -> 0.491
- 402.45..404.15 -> -0.108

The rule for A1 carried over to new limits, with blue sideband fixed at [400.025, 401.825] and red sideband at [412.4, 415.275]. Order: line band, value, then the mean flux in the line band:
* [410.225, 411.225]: 0.15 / 3.88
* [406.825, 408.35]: 0.02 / 4.58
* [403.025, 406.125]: 0.00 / 4.68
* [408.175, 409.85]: 0.06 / 4.45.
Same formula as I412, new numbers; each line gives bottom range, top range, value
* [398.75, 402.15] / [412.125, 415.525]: 0.98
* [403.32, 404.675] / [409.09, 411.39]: 0.80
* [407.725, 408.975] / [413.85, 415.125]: 1.07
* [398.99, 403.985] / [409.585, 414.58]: 0.87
